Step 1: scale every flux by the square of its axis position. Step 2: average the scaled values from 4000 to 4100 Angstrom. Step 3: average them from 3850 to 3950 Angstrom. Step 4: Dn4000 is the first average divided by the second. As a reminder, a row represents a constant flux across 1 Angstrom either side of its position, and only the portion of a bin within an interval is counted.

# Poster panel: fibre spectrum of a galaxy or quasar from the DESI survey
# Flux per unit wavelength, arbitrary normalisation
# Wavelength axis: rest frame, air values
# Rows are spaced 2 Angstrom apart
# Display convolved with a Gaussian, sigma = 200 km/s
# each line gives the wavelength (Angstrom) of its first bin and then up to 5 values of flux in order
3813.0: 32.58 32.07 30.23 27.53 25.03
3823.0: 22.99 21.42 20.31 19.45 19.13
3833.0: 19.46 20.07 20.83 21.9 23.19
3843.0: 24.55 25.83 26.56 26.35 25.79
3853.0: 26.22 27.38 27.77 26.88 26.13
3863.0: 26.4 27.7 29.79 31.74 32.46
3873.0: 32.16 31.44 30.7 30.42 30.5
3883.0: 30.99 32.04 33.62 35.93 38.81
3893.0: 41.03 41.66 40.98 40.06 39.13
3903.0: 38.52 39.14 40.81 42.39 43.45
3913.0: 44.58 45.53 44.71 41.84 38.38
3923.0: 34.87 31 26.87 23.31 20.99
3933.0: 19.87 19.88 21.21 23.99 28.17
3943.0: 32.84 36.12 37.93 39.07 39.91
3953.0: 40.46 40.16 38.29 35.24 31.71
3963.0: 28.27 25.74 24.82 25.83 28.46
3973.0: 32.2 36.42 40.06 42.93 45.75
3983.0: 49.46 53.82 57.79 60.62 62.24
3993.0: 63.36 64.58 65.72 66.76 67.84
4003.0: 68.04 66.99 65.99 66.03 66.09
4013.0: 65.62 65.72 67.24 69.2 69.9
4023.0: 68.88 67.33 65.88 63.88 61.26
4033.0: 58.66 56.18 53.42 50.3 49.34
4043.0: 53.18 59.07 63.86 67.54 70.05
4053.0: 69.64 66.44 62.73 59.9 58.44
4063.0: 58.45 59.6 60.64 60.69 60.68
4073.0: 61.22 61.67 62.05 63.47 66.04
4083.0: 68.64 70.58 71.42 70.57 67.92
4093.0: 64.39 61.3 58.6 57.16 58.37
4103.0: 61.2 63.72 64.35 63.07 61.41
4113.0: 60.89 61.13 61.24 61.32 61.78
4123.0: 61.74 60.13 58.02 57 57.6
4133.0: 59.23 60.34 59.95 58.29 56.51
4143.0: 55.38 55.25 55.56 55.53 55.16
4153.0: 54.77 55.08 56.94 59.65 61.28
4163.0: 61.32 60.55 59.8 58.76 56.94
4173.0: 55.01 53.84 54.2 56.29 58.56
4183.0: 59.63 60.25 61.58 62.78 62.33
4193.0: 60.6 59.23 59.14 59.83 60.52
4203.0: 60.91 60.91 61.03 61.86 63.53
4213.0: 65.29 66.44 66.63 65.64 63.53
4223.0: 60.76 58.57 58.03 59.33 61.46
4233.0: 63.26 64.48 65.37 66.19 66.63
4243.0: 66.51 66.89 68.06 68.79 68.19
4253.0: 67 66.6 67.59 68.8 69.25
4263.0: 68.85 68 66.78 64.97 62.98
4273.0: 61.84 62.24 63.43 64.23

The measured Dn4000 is 2.07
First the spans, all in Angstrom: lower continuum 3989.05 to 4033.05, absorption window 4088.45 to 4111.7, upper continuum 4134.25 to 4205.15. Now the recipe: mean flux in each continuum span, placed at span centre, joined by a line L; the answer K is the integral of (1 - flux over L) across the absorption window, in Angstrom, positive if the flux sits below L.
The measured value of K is -0.3 Angstrom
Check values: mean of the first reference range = 65.8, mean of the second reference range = 58.4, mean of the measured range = 62.5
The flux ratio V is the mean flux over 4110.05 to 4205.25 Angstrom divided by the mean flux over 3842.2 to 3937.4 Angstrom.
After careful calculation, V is 1.81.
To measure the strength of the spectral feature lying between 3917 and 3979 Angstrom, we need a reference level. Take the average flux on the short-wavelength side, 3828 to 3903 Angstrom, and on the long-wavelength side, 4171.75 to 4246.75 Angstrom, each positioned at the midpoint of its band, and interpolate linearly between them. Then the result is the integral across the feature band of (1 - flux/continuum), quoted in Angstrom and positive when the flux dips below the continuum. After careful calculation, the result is 8.8 Angstrom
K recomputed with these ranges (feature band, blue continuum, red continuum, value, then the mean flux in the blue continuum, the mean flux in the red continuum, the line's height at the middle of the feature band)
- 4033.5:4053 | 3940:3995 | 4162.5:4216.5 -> -4.79 Angstrom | 40.4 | 60.1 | 47.1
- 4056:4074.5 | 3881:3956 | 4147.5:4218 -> -4.36 Angstrom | 35.3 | 59.6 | 48.8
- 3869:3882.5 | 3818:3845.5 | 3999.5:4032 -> 0.60 Angstrom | 22.2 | 66.6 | 32.8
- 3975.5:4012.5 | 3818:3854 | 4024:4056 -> -4.75 Angstrom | 23.1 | 61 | 52.5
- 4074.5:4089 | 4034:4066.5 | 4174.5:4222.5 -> -1.58 Angstrom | 59.9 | 61.1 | 60.2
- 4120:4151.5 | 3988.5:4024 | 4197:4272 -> 3.50 Angstrom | 66.2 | 64.5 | 65.3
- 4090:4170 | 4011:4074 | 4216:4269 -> 5.07 Angstrom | 62.2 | 65.4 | 63.6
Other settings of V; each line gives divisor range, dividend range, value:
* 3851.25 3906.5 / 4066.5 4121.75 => 1.92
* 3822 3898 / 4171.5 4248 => 2.19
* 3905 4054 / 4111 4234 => 1.24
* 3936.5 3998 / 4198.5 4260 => 1.58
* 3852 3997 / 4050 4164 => 1.69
